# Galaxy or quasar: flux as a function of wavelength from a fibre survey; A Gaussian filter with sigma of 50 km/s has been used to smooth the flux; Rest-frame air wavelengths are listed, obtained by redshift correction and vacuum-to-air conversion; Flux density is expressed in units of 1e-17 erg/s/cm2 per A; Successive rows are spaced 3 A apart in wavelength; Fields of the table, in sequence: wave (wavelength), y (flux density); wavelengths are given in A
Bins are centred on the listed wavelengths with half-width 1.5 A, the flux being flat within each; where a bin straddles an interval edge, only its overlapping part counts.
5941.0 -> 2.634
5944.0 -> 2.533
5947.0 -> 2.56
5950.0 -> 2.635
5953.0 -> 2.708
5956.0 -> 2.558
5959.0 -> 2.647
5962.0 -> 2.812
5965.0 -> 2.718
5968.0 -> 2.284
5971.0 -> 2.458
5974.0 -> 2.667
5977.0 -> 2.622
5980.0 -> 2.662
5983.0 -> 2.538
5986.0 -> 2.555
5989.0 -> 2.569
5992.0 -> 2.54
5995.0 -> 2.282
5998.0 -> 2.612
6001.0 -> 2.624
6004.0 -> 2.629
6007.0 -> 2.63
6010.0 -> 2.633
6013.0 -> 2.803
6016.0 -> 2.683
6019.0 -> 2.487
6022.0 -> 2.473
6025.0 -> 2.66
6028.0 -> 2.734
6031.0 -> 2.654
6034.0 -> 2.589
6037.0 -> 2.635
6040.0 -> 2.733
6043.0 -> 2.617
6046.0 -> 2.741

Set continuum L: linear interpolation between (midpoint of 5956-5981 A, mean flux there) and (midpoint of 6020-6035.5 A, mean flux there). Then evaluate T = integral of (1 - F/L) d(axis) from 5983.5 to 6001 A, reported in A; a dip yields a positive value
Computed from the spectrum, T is 0.6 A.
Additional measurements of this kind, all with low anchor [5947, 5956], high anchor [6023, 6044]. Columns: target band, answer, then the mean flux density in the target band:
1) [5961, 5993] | 0.7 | 2.58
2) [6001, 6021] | 0.1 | 2.64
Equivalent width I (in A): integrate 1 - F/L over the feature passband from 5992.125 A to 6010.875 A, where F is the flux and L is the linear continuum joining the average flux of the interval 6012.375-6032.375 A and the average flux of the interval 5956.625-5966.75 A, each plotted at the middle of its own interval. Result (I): 0.66 A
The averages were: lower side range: 2.7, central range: 2.56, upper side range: 2.63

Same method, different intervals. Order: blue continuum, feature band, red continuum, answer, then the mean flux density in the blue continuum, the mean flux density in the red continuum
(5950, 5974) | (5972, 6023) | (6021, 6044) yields 0.7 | 2.6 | 2.64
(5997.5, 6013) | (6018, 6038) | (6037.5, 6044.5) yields 0.4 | 2.64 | 2.67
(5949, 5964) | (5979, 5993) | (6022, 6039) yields 0.5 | 2.67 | 2.64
